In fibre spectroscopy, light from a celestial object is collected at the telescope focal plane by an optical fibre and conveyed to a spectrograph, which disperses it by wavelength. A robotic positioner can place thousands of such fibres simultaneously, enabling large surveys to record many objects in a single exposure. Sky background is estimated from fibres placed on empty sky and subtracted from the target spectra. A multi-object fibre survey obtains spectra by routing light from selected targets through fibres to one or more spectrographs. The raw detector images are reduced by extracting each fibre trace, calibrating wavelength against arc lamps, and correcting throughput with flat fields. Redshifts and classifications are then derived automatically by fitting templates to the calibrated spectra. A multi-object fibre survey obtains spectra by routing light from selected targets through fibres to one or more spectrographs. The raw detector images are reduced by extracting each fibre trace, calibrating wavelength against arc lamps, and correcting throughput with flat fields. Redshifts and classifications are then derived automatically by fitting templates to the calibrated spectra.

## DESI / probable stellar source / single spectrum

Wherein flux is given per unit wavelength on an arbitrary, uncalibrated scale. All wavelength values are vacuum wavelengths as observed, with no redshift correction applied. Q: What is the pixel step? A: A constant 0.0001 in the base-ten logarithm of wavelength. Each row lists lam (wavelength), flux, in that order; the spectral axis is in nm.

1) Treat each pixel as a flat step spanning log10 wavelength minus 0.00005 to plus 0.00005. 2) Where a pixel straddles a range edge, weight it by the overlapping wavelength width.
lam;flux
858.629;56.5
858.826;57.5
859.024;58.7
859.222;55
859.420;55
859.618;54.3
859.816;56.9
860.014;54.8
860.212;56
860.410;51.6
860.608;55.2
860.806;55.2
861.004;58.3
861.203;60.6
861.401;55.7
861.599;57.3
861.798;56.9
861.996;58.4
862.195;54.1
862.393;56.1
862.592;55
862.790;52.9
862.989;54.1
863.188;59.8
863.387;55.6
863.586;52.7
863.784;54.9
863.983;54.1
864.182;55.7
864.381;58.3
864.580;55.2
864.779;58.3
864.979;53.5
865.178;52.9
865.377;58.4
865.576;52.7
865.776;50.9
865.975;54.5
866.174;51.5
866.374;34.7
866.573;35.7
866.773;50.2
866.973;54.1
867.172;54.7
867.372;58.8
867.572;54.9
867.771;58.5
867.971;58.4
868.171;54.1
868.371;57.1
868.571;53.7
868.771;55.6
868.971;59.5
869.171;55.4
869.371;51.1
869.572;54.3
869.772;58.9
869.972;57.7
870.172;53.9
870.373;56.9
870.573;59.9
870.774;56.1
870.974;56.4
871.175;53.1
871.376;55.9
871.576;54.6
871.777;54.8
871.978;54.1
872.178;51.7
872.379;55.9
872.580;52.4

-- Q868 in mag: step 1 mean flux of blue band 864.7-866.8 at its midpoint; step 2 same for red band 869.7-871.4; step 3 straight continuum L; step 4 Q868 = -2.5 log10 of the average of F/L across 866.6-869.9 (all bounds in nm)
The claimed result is -0.03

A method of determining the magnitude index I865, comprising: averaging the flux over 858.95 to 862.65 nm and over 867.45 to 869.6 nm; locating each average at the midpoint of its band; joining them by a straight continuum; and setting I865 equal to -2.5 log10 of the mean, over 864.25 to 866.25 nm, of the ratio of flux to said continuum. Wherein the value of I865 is 0.02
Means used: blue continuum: 56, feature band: 54.7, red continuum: 55.8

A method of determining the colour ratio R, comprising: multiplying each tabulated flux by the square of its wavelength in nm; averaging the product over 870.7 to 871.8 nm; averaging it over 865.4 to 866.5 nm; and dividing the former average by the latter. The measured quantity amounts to 1.13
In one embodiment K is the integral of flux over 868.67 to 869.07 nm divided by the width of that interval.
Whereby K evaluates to 57.5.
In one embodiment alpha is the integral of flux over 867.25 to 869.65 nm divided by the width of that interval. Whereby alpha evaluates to 55.9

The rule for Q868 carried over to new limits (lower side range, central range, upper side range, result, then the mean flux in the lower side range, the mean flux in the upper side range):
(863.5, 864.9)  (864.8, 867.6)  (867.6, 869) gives 0.09 mag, 55.6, 56.5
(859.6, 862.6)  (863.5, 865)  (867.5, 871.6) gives 0.01 mag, 56.1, 56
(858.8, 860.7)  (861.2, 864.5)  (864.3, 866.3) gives -0.02 mag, 55.4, 54.3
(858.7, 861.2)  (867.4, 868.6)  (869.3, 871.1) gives -0.01 mag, 55.9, 56.2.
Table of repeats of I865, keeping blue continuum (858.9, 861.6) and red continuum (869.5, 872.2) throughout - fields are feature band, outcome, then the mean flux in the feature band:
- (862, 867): 0.06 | 53.1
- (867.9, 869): -0.01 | 56.1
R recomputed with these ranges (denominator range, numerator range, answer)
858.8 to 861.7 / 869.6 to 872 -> 1.02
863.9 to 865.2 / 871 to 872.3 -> 0.99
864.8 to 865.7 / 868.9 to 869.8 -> 1.03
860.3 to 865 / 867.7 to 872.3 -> 1.01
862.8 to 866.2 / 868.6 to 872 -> 1.03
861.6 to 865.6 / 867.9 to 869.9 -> 1.02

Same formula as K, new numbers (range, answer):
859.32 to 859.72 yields 54.6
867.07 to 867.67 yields 56.1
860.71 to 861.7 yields 57.4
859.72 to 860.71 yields 54.9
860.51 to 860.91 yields 55.3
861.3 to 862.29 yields 56.5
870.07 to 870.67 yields 56.9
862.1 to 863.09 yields 54.5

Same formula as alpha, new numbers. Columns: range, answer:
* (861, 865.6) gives 55.9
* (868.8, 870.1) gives 56.1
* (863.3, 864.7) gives 55.3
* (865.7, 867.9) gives 50.9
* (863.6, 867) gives 52.1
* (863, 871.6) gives 54.5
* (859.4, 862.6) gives 56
